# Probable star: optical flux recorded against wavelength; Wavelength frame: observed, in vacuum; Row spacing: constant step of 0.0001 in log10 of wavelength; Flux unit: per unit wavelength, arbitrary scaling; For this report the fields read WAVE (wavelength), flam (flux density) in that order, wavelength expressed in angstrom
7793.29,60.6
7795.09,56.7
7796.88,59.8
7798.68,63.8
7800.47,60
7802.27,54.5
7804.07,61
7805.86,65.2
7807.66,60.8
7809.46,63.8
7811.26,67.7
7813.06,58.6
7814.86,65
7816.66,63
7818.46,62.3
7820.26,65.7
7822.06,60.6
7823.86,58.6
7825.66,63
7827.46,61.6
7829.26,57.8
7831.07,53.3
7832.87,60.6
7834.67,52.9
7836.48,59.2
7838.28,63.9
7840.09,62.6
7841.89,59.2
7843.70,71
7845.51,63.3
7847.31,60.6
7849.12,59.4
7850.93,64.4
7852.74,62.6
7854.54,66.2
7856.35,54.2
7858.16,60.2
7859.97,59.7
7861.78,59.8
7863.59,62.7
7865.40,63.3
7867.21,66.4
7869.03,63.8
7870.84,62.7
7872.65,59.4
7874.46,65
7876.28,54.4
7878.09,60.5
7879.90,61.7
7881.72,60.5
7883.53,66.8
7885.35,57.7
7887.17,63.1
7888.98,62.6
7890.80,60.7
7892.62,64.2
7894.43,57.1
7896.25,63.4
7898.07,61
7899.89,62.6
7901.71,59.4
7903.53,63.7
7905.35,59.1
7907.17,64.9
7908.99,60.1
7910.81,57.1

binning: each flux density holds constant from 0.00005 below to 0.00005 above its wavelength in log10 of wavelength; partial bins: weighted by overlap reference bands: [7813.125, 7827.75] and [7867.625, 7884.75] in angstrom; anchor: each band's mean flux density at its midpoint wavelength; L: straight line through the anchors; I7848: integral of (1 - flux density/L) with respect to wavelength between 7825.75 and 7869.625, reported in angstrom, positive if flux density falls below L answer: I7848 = 0.6 angstrom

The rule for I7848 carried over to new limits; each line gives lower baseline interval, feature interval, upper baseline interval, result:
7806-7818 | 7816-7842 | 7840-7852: 1.14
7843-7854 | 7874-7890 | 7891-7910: 0.25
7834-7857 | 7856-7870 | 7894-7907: -0.01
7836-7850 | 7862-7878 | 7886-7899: 0.00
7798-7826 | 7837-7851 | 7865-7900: -0.21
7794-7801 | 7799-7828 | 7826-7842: -1.13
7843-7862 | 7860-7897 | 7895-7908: 0.09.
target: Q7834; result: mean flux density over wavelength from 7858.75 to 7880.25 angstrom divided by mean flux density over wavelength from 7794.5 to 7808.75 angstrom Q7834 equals 1.02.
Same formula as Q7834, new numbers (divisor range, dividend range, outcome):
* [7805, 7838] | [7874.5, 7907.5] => 1.00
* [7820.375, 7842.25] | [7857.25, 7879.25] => 1.03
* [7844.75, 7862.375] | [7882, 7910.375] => 1.01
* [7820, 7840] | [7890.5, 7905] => 1.03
